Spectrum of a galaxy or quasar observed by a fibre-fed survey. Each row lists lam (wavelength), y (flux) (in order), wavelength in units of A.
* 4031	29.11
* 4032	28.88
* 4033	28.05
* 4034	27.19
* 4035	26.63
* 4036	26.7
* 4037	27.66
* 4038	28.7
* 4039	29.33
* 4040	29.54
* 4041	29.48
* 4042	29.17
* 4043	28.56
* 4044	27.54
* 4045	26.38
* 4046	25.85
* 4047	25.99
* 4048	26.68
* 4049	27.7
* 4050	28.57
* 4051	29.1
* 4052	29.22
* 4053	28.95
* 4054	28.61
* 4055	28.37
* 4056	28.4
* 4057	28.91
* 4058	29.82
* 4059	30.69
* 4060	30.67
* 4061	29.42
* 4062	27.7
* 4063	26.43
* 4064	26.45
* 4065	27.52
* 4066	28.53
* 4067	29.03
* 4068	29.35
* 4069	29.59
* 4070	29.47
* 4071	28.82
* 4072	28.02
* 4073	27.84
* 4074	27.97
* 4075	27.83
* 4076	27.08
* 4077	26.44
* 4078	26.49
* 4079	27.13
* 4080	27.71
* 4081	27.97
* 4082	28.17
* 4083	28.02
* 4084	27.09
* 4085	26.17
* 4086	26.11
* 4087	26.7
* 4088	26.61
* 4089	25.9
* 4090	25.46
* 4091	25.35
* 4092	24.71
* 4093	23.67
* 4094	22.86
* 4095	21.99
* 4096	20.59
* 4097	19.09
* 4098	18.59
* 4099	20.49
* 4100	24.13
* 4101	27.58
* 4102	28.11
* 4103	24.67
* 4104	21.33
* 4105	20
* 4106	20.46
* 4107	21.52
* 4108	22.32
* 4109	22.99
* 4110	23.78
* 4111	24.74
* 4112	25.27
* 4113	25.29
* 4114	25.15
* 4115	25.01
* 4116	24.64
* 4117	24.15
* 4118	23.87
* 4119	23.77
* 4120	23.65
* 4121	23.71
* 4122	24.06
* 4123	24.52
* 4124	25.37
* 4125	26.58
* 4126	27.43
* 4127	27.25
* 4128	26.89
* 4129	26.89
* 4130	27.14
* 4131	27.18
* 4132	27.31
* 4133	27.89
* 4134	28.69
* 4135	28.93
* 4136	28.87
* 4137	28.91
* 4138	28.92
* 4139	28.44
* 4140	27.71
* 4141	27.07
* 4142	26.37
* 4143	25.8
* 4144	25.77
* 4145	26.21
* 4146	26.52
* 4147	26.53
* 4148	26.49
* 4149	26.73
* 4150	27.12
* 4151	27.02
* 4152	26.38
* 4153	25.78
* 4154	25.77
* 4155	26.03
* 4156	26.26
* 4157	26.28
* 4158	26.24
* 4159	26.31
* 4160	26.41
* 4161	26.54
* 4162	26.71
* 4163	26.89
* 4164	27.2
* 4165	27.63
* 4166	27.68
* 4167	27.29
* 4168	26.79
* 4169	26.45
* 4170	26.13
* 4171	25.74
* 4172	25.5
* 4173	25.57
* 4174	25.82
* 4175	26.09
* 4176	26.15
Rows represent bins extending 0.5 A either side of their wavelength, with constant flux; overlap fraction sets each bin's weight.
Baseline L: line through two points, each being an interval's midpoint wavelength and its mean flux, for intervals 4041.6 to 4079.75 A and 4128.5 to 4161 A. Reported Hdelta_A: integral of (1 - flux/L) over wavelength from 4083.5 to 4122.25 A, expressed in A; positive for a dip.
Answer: 5.2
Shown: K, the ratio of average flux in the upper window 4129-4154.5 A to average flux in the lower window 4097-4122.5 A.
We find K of 1.16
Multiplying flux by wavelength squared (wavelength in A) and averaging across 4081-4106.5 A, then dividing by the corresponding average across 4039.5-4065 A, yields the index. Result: 0.87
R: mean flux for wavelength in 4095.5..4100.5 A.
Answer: 20.6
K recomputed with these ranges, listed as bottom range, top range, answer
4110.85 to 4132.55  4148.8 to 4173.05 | 1.04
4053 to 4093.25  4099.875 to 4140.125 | 0.92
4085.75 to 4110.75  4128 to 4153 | 1.17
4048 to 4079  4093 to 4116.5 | 0.81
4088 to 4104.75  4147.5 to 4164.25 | 1.13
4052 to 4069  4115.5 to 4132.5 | 0.89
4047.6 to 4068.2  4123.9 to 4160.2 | 0.94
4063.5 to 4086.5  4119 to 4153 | 0.96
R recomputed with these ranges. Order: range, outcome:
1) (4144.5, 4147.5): 26.4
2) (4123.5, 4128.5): 26.7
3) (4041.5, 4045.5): 27.9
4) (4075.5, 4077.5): 26.8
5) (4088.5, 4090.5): 25.7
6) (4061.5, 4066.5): 27.3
